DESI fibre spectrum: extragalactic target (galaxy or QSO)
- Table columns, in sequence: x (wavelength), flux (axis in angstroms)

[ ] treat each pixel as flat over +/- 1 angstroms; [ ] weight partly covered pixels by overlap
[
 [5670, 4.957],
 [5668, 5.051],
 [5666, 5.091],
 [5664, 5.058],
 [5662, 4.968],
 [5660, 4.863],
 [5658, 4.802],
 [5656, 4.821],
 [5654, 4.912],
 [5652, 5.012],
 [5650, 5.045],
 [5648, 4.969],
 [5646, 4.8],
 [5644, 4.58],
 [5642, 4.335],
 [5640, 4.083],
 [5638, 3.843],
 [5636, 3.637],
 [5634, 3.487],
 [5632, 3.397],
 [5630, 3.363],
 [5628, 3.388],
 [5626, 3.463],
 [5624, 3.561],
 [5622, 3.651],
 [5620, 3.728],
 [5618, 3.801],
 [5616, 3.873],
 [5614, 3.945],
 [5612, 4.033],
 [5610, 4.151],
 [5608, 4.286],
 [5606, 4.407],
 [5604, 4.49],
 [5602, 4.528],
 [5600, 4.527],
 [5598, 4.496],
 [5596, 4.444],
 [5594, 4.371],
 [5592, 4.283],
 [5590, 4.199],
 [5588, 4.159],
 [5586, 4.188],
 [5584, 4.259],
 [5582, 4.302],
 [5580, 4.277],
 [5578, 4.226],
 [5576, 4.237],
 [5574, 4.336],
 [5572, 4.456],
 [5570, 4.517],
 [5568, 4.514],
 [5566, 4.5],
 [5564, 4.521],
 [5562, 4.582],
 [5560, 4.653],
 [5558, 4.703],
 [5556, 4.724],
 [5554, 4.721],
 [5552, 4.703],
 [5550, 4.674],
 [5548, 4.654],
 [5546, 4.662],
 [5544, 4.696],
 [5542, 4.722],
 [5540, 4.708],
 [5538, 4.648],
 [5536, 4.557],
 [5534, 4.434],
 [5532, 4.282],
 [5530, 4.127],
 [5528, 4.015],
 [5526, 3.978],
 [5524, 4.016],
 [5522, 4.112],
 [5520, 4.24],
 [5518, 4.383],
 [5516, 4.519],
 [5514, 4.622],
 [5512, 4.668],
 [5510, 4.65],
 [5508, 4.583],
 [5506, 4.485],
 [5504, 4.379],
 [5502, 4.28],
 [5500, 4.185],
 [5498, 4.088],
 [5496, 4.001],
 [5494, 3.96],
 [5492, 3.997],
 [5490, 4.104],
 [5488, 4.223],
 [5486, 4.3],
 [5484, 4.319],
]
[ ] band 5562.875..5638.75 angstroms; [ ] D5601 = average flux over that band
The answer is 4.1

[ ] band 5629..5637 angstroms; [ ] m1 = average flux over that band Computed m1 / 3.47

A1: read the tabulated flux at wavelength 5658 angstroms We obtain 4.802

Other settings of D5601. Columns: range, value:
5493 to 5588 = 4.42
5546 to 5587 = 4.49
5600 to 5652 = 4.06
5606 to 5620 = 4.02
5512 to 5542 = 4.36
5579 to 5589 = 4.24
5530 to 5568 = 4.6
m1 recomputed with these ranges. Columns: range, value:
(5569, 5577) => 4.39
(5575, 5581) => 4.25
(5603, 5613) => 4.27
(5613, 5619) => 3.87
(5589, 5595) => 4.28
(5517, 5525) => 4.19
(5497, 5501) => 4.14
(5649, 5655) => 4.99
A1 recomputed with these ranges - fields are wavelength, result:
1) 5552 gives 4.703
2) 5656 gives 4.821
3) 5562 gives 4.582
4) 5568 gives 4.514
